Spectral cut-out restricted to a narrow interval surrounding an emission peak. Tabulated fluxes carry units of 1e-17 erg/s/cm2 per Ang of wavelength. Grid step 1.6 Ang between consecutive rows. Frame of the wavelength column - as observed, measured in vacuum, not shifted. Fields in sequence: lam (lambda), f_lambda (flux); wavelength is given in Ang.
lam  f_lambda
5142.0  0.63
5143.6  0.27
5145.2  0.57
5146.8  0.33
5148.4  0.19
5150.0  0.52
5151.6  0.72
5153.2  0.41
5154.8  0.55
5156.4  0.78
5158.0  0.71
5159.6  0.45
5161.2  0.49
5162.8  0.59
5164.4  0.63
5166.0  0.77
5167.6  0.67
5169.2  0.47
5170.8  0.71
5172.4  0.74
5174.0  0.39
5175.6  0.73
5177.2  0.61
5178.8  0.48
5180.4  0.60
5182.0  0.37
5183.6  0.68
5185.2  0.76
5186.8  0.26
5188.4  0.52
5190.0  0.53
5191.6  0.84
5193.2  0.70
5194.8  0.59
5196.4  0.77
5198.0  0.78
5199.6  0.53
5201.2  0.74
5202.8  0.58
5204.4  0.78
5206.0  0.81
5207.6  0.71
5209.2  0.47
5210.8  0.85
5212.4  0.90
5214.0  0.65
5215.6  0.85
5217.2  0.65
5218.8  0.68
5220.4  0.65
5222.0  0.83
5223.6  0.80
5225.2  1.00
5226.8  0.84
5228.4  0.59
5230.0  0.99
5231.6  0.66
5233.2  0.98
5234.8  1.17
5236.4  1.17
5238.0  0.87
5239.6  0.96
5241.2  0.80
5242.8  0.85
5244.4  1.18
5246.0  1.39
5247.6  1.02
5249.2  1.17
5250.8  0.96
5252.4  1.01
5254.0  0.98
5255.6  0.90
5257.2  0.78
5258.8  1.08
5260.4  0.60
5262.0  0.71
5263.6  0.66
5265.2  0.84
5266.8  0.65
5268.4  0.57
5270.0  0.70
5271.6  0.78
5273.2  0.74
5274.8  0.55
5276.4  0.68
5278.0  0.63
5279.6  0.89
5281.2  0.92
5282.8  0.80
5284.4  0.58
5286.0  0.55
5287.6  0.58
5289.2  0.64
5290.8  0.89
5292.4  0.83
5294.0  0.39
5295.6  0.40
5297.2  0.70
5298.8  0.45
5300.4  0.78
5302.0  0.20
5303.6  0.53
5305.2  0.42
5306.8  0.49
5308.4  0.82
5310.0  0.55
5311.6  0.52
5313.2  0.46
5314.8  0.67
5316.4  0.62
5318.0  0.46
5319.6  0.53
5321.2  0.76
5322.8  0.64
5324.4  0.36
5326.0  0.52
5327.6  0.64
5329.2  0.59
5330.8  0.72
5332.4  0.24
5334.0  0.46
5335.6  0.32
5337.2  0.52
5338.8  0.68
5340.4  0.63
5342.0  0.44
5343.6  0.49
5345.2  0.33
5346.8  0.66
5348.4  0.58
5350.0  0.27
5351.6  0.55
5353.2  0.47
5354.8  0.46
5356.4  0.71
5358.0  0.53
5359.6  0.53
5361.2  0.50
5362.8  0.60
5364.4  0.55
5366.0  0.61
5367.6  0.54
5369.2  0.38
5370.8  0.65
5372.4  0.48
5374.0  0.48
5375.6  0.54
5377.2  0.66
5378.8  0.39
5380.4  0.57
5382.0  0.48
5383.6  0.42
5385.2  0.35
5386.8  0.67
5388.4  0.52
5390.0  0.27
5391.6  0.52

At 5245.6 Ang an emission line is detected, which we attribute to C III]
